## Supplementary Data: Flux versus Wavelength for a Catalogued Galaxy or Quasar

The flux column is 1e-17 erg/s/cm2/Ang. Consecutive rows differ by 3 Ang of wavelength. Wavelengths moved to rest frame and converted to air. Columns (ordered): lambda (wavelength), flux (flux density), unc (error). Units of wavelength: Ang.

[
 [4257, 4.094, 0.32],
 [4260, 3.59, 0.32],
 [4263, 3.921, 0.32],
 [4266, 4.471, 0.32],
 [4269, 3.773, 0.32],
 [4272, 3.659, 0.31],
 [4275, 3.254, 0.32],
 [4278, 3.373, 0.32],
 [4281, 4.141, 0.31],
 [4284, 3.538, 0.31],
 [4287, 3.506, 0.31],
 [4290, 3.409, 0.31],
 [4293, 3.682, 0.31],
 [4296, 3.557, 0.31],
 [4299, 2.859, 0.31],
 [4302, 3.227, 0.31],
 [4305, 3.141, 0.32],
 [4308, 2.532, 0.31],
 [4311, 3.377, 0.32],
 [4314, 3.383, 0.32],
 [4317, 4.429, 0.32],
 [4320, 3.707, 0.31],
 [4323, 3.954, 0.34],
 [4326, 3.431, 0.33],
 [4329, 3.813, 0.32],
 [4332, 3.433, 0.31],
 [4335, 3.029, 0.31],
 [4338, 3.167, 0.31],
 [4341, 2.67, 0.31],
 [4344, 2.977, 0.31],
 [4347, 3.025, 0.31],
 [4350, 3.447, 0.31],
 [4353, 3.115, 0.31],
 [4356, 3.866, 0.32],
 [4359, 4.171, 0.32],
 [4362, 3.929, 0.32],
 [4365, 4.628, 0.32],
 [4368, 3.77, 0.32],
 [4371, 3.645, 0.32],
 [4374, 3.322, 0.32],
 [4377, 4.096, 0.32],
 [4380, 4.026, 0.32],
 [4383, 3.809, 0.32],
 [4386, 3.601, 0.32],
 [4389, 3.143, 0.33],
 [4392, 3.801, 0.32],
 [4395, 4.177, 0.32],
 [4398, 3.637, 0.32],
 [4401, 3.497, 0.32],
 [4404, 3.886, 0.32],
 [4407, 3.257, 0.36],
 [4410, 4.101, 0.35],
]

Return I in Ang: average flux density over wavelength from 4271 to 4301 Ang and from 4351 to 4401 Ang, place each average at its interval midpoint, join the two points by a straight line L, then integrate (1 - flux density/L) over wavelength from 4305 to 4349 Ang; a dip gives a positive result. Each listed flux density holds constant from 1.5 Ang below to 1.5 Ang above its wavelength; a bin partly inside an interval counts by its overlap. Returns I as 3.4 Ang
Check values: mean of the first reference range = 3.49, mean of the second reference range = 3.78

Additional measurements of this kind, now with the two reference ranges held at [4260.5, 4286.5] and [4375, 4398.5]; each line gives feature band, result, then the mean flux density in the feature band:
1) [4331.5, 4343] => 2.2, 3.04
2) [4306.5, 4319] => 1.1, 3.44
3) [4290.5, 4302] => 1.2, 3.35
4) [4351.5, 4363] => 0.0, 3.76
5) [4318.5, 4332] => 0.3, 3.69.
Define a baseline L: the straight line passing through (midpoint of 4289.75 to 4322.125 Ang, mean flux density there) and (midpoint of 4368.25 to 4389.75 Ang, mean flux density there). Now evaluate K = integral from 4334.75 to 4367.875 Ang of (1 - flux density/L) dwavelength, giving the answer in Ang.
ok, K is 0.9 Ang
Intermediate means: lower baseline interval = 3.4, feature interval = 3.49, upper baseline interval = 3.69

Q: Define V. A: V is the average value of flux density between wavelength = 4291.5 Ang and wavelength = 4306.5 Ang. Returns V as 3.29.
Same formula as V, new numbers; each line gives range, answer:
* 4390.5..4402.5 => 3.78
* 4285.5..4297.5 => 3.54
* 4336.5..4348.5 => 2.96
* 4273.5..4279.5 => 3.31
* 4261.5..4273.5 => 3.96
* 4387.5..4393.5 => 3.47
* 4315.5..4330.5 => 3.87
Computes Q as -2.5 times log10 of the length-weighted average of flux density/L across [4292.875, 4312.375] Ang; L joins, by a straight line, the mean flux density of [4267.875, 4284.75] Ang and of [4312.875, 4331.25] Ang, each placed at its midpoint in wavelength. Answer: 0.17 mag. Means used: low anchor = 3.62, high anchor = 3.78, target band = 3.16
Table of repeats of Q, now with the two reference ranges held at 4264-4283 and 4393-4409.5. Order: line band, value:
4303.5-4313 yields 0.232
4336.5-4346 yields 0.262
